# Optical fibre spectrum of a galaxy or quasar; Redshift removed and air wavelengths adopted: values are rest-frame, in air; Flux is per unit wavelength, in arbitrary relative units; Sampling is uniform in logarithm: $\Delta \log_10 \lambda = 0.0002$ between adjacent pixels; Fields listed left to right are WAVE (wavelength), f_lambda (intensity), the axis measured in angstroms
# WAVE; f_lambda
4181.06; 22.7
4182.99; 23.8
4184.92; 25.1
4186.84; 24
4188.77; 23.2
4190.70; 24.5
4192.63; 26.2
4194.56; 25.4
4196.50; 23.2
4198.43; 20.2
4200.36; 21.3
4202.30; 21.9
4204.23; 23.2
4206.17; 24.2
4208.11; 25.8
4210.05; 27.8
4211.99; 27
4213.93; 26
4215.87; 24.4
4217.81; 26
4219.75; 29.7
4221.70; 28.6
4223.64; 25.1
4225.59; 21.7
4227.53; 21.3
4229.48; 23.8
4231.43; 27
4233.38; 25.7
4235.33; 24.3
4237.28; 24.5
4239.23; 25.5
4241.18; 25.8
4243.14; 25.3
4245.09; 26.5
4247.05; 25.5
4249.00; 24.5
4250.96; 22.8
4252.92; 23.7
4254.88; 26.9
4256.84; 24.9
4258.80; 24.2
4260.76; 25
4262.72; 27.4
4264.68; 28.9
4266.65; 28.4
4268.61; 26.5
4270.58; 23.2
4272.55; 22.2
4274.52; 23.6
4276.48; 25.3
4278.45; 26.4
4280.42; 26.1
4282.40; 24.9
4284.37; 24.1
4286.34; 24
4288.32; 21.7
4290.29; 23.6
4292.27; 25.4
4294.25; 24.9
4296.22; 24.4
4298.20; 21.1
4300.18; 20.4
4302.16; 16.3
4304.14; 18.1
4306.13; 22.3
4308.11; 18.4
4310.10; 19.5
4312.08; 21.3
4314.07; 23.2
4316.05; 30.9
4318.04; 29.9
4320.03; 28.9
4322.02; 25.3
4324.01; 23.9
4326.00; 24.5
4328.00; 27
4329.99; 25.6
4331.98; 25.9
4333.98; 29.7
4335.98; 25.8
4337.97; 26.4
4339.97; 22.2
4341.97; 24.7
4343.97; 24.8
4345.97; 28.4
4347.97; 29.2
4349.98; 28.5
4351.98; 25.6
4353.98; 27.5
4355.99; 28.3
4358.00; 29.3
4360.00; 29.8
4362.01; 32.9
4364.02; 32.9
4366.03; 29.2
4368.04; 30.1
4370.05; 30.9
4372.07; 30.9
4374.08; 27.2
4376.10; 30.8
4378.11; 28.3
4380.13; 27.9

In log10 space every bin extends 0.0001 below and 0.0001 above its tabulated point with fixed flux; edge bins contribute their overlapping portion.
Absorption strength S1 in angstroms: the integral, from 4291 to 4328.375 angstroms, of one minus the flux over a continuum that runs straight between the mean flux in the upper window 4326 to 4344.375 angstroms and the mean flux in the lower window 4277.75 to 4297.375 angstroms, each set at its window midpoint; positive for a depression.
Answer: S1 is 2.51 angstroms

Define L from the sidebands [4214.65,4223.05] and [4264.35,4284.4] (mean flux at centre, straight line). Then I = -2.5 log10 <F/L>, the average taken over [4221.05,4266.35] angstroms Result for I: 0.05 mag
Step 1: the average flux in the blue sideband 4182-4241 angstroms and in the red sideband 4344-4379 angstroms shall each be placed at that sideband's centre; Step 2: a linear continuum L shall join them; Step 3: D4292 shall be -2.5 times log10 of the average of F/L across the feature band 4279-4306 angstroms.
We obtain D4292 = 0.19 mag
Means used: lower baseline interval 24.7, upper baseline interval 29.3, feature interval 22.7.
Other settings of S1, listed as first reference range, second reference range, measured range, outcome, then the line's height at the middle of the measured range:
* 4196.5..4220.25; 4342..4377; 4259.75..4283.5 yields 0.75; 26.5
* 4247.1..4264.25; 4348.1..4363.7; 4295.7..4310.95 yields 3.97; 27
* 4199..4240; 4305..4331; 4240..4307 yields 1.45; 24.8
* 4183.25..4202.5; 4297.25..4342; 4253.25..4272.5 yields -1.69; 23.8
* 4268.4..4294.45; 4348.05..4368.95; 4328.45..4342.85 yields 1.07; 27.9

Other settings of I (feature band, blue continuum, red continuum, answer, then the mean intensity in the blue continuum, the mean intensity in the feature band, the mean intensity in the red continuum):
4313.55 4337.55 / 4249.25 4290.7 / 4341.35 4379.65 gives 0.02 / 25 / 26.8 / 28.9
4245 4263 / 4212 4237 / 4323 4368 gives 0.04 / 25.3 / 25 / 27.4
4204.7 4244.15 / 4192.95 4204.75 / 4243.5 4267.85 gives -0.06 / 22.7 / 25.4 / 25.7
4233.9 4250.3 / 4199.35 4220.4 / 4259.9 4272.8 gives 0.02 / 25.1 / 25.2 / 26.2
